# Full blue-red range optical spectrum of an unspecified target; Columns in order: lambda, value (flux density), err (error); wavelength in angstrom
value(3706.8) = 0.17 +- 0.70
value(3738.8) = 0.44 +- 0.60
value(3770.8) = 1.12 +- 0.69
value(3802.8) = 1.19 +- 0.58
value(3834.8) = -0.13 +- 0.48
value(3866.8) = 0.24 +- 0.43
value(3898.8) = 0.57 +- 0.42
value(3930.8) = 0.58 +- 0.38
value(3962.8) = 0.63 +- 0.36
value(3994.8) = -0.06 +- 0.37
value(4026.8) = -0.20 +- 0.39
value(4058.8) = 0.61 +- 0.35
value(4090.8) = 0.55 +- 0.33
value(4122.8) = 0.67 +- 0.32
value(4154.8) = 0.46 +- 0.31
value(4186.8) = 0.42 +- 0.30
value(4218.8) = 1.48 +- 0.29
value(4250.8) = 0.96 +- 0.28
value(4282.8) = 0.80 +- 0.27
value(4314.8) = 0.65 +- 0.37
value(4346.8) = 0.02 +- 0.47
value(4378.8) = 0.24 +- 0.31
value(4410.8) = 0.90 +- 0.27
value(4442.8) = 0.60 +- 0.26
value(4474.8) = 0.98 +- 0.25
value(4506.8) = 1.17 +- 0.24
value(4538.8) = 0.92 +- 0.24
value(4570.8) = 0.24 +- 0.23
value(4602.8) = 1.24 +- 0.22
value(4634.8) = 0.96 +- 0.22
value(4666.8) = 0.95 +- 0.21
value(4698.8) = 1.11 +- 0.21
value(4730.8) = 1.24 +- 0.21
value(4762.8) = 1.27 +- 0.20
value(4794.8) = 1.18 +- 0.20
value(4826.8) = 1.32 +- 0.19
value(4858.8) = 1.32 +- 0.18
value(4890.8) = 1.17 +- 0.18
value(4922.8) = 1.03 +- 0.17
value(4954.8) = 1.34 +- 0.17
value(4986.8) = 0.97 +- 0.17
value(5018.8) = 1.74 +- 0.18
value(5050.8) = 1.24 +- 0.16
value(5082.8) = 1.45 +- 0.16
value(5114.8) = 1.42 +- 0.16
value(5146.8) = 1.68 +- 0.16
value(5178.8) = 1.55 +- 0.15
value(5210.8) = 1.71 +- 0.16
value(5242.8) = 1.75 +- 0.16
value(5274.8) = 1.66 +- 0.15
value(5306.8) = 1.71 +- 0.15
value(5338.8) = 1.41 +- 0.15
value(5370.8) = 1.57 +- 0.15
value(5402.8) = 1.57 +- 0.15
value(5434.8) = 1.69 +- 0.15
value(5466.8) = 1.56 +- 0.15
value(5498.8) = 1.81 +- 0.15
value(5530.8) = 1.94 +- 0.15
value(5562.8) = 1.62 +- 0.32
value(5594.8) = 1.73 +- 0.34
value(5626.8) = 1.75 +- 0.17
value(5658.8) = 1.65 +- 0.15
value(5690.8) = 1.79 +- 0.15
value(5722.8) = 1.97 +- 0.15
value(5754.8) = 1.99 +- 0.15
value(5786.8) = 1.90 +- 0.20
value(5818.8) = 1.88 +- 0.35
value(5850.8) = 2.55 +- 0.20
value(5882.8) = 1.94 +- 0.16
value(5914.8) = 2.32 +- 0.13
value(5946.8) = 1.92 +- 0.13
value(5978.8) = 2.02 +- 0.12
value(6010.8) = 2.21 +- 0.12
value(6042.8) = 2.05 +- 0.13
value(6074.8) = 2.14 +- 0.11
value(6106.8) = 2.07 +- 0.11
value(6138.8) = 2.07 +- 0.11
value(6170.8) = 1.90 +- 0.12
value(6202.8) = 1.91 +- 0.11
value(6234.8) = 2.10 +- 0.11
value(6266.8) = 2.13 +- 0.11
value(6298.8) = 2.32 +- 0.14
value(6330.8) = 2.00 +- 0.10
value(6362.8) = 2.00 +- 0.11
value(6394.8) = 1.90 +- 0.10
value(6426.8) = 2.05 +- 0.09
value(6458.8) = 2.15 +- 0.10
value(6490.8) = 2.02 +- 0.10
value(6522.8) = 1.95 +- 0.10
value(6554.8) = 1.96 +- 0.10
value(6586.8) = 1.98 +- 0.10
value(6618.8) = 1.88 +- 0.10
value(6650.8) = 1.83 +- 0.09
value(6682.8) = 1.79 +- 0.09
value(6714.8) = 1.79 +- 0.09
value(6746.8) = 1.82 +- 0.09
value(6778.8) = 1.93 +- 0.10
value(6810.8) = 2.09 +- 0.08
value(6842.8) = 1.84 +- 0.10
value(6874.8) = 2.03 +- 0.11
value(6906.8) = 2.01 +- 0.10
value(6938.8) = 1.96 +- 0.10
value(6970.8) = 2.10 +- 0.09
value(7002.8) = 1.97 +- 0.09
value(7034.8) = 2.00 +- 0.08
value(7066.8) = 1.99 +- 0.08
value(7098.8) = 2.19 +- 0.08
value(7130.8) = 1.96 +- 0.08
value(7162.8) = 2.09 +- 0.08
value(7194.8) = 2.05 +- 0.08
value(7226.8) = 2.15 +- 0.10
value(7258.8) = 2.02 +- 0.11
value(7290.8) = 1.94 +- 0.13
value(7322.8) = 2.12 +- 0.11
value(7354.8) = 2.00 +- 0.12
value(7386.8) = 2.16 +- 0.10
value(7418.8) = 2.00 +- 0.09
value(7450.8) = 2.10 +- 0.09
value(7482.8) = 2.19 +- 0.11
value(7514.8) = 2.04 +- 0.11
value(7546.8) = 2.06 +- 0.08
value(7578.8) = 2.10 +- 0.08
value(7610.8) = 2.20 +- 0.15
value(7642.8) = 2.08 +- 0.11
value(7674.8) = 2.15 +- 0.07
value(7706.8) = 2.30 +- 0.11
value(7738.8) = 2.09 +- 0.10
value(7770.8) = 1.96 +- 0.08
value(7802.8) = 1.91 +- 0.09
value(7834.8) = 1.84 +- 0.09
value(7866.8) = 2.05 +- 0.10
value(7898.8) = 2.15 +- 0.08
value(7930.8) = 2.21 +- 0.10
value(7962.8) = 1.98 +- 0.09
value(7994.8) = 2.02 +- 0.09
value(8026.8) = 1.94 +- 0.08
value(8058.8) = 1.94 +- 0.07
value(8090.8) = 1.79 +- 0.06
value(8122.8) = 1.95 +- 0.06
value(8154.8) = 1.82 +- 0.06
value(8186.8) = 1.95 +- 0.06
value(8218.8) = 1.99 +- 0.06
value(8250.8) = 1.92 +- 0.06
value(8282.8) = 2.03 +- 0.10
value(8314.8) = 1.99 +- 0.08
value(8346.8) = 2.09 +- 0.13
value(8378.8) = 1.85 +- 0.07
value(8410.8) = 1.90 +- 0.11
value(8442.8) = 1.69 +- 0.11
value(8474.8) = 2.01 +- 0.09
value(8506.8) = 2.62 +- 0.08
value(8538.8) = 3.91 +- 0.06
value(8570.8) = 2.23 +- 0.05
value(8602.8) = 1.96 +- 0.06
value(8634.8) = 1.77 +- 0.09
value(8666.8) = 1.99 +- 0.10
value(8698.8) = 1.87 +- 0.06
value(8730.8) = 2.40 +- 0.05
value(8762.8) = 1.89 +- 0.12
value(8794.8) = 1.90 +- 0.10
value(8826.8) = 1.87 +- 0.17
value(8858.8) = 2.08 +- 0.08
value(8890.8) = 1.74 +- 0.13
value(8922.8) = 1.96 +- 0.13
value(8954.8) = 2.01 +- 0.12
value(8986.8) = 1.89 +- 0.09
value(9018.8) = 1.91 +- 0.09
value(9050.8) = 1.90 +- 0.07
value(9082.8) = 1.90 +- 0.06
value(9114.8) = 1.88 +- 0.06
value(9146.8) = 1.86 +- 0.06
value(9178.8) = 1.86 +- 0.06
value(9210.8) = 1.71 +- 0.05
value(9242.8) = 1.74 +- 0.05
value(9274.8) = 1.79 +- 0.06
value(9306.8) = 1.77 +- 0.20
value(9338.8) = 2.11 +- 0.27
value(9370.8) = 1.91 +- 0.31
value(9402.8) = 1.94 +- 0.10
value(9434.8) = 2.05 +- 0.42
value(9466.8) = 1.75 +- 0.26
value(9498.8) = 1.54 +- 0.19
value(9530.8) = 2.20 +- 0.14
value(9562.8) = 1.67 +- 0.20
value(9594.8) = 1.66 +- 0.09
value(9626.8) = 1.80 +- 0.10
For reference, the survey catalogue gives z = 0.299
